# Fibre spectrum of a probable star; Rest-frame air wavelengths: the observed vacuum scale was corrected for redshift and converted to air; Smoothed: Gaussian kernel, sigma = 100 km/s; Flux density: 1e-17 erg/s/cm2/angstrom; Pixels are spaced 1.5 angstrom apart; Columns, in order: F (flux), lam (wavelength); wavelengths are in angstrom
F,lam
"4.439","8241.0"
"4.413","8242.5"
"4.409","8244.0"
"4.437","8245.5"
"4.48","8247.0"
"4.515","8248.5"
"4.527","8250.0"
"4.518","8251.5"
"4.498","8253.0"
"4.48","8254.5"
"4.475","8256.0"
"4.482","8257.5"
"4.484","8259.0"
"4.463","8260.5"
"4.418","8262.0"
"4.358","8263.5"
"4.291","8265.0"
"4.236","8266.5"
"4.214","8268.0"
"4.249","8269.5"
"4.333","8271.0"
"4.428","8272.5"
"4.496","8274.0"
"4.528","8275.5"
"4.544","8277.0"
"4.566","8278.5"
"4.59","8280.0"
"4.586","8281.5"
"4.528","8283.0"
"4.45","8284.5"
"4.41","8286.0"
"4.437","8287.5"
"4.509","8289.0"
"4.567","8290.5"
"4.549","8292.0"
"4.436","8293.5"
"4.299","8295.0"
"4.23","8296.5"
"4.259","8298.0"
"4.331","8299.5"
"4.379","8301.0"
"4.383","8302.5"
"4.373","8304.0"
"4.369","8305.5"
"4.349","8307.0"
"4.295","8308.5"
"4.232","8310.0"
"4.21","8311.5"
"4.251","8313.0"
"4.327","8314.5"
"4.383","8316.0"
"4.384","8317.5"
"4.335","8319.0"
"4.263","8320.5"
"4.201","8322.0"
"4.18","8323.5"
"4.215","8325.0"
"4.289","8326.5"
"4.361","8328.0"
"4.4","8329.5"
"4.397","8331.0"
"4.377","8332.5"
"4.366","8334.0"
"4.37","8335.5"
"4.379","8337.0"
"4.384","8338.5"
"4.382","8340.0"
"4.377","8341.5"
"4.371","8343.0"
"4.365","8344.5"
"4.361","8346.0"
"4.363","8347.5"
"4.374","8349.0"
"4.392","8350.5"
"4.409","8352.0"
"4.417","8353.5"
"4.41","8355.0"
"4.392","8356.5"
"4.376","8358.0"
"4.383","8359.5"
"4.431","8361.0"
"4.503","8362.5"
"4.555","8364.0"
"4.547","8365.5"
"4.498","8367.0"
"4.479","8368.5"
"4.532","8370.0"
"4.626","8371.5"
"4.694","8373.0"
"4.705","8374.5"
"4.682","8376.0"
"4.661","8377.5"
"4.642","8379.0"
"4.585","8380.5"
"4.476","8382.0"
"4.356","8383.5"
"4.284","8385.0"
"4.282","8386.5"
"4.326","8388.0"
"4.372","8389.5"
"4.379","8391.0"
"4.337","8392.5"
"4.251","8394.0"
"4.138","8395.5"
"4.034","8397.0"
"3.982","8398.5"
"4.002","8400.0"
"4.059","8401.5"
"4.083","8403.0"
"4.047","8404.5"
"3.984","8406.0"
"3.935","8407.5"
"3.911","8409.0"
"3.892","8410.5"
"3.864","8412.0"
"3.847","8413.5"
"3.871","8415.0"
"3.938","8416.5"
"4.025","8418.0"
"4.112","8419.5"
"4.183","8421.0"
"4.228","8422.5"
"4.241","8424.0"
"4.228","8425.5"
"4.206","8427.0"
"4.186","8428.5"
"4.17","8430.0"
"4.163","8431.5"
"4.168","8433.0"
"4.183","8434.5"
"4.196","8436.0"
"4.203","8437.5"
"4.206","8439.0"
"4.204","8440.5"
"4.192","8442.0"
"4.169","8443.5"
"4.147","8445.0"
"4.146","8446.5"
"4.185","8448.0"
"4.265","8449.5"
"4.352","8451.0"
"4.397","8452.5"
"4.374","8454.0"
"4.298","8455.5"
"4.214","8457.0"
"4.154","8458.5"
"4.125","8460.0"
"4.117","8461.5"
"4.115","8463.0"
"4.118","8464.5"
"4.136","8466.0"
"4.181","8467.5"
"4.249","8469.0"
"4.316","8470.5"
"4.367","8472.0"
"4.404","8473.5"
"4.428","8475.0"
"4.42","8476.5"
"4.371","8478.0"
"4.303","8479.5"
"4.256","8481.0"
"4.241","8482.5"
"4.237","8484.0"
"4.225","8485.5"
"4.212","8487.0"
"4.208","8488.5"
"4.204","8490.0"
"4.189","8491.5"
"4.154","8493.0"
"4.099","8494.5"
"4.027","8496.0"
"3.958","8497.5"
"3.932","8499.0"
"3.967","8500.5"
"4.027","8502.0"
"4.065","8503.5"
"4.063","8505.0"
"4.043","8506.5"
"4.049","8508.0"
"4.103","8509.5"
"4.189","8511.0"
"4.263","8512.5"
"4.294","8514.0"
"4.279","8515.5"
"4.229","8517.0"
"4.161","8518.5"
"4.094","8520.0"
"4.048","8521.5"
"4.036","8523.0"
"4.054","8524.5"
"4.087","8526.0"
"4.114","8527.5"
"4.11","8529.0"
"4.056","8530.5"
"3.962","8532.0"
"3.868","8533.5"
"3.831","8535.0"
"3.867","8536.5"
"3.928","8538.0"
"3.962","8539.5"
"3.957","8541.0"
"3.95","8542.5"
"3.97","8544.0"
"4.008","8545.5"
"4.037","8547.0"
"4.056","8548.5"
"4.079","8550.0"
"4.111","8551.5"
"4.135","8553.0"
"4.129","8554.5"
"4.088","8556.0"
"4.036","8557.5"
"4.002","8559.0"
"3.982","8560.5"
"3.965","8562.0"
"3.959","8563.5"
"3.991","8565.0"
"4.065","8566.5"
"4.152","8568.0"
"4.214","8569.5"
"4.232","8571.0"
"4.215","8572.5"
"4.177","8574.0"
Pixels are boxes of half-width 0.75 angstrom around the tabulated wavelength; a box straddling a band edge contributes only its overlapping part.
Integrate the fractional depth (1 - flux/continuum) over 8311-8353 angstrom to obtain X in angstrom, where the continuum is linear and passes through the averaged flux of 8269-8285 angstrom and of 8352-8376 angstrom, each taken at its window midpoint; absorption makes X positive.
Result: 1.5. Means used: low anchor 4.49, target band 4.34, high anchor 4.51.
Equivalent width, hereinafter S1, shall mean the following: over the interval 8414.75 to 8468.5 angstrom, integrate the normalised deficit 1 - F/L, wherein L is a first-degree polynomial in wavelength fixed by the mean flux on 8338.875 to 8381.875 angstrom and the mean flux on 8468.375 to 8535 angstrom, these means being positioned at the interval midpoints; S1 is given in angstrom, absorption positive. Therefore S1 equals 1.4 angstrom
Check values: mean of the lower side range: 4.48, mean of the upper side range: 4.15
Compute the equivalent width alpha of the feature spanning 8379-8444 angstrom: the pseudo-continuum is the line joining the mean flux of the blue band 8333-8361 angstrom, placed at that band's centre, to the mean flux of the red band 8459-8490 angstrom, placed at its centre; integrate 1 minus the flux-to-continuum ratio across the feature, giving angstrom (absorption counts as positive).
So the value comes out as 2.4 angstrom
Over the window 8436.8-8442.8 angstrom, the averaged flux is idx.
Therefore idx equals 4.2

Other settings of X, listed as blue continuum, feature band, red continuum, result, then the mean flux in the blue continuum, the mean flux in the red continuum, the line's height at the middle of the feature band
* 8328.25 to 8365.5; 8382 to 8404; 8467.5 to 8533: 0.6 angstrom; 4.4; 4.16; 4.33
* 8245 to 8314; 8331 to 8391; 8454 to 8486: -1.4 angstrom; 4.41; 4.25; 4.35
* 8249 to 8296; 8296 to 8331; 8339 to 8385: 1.2 angstrom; 4.45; 4.47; 4.46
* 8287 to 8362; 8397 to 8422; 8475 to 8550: 1.5 angstrom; 4.36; 4.1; 4.24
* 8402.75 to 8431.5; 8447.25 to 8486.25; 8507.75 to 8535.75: -1.8 angstrom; 4.05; 4.1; 4.07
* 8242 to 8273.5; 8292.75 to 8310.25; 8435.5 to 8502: 0.2 angstrom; 4.42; 4.21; 4.37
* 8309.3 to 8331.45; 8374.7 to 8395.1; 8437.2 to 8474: -0.8 angstrom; 4.29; 4.22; 4.26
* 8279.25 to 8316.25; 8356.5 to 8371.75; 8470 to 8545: -0.6 angstrom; 4.39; 4.12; 4.3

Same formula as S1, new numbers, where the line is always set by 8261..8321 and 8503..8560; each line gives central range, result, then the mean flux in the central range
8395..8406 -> 0.51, 4.04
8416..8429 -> 0.17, 4.15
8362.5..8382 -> -1.44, 4.59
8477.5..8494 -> -0.44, 4.23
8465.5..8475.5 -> -0.37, 4.3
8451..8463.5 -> -0.22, 4.23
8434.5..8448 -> 0.00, 4.18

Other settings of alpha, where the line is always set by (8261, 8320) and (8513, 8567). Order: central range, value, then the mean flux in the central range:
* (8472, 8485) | -0.6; 4.33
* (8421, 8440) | 0.0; 4.2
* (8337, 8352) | -0.2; 4.38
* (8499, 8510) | 0.1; 4.04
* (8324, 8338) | -0.1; 4.35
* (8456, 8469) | 0.0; 4.15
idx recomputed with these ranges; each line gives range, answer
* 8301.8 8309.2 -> 4.35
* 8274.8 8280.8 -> 4.56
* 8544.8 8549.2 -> 4.03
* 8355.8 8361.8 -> 4.4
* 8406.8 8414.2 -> 3.89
